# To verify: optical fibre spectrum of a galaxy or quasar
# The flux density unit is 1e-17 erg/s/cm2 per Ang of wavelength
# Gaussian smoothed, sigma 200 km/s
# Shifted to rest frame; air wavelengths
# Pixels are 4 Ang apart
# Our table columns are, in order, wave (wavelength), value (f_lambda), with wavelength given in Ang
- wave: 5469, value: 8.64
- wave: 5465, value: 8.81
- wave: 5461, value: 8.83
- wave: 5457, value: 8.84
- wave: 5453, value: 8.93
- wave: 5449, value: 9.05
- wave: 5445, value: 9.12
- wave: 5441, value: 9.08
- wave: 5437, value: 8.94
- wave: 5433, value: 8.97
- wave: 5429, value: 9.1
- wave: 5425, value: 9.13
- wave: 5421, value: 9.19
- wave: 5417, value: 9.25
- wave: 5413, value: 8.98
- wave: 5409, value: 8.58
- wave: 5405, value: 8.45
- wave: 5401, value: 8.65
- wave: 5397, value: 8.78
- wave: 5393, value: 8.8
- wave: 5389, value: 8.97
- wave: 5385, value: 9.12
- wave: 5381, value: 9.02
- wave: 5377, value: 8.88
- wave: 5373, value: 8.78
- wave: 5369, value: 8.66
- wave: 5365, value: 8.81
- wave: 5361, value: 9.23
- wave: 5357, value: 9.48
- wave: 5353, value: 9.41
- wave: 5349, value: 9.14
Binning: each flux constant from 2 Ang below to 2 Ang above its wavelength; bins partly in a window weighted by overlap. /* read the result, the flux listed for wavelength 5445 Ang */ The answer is 9.12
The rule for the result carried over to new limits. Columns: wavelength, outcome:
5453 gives 8.93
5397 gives 8.78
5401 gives 8.65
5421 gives 9.19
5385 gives 9.12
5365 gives 8.81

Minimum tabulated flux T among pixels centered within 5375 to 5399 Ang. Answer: 8.78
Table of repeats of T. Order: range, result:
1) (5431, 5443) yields 8.94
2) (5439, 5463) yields 8.83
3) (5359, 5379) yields 8.66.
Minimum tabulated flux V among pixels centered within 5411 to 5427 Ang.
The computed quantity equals 8.98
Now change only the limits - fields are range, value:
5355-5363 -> 9.23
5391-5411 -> 8.45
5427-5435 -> 8.97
